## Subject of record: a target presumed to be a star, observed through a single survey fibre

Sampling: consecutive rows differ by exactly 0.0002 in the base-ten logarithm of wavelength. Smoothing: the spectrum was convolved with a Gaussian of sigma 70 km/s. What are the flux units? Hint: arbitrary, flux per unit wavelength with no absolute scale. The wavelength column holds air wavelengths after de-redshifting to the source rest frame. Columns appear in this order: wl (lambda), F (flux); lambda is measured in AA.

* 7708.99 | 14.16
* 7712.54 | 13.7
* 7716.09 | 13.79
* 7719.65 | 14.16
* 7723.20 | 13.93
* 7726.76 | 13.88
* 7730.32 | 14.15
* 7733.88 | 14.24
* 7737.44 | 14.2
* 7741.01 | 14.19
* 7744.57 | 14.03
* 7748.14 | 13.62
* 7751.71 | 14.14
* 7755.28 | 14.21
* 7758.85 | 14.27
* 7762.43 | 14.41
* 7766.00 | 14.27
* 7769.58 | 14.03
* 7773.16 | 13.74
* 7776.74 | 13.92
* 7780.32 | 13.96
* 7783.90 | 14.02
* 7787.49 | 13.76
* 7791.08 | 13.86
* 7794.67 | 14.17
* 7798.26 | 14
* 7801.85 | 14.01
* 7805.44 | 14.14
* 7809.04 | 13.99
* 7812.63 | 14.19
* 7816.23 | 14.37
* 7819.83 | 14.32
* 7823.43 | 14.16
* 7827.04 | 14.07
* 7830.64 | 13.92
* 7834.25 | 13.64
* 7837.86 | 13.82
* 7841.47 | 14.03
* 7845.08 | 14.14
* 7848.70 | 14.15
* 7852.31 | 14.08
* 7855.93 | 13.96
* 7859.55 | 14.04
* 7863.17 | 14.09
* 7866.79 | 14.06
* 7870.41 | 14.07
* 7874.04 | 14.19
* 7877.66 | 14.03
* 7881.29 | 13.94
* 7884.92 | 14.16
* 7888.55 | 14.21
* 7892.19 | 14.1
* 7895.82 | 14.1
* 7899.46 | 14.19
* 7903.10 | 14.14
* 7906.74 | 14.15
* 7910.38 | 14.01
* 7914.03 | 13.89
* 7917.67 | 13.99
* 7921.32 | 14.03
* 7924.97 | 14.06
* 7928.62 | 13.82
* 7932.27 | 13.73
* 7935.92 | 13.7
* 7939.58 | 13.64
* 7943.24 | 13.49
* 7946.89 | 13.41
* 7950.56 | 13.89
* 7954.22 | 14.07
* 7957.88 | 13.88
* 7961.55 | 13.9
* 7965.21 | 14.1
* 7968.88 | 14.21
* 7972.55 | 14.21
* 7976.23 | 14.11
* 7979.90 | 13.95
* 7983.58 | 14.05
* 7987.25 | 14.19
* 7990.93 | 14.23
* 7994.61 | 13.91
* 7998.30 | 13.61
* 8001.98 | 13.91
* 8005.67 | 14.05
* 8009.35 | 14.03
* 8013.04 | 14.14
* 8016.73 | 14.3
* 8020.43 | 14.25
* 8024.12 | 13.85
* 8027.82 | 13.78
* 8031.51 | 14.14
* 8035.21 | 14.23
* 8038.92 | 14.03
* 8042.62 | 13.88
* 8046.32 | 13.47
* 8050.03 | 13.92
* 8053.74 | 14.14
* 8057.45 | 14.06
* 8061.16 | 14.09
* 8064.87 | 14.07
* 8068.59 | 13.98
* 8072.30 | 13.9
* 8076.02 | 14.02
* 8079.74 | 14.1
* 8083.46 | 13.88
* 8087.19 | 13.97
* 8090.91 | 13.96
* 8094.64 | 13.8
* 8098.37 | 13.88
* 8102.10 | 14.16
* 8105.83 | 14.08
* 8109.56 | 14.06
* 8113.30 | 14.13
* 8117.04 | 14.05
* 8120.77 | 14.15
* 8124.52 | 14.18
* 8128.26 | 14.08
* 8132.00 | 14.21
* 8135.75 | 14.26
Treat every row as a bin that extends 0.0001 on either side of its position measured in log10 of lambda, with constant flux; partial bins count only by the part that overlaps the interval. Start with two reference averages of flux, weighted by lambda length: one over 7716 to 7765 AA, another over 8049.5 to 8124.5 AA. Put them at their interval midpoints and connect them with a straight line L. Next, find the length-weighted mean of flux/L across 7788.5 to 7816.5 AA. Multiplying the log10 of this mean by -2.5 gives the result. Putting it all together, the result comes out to 0.00 mag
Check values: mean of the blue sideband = 14.1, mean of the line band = 14.1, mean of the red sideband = 14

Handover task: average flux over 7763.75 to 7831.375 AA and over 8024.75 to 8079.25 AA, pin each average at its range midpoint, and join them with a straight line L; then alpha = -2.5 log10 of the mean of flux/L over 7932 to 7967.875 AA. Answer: 0.017 mag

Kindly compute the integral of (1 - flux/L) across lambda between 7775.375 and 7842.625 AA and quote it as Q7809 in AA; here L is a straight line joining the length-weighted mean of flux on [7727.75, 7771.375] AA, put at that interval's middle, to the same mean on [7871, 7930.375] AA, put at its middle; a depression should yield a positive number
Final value 0.4 AA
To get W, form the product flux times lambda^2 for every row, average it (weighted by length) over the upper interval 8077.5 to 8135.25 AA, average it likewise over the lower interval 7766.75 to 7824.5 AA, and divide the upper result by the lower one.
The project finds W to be 1.08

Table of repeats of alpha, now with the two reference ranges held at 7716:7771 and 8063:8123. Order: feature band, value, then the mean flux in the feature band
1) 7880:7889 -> 0.00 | 14.1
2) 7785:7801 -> 0.01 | 13.9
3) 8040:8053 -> 0.02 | 13.8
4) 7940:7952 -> 0.04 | 13.6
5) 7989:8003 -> 0.01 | 13.9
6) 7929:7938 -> 0.03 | 13.7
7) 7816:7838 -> 0.00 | 14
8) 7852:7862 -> 0.00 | 14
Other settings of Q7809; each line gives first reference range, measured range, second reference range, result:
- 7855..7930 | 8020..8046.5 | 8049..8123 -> 0.1 AA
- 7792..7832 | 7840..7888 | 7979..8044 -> 0.1 AA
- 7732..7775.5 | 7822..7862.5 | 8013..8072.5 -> 0.2 AA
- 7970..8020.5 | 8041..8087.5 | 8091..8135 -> 0.4 AA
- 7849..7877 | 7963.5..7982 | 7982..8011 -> -0.1 AA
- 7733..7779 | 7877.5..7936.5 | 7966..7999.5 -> 0.2 AA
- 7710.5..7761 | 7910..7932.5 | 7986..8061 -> 0.1 AA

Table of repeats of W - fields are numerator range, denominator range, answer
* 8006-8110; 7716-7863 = 1.07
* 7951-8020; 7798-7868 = 1.04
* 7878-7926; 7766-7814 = 1.03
